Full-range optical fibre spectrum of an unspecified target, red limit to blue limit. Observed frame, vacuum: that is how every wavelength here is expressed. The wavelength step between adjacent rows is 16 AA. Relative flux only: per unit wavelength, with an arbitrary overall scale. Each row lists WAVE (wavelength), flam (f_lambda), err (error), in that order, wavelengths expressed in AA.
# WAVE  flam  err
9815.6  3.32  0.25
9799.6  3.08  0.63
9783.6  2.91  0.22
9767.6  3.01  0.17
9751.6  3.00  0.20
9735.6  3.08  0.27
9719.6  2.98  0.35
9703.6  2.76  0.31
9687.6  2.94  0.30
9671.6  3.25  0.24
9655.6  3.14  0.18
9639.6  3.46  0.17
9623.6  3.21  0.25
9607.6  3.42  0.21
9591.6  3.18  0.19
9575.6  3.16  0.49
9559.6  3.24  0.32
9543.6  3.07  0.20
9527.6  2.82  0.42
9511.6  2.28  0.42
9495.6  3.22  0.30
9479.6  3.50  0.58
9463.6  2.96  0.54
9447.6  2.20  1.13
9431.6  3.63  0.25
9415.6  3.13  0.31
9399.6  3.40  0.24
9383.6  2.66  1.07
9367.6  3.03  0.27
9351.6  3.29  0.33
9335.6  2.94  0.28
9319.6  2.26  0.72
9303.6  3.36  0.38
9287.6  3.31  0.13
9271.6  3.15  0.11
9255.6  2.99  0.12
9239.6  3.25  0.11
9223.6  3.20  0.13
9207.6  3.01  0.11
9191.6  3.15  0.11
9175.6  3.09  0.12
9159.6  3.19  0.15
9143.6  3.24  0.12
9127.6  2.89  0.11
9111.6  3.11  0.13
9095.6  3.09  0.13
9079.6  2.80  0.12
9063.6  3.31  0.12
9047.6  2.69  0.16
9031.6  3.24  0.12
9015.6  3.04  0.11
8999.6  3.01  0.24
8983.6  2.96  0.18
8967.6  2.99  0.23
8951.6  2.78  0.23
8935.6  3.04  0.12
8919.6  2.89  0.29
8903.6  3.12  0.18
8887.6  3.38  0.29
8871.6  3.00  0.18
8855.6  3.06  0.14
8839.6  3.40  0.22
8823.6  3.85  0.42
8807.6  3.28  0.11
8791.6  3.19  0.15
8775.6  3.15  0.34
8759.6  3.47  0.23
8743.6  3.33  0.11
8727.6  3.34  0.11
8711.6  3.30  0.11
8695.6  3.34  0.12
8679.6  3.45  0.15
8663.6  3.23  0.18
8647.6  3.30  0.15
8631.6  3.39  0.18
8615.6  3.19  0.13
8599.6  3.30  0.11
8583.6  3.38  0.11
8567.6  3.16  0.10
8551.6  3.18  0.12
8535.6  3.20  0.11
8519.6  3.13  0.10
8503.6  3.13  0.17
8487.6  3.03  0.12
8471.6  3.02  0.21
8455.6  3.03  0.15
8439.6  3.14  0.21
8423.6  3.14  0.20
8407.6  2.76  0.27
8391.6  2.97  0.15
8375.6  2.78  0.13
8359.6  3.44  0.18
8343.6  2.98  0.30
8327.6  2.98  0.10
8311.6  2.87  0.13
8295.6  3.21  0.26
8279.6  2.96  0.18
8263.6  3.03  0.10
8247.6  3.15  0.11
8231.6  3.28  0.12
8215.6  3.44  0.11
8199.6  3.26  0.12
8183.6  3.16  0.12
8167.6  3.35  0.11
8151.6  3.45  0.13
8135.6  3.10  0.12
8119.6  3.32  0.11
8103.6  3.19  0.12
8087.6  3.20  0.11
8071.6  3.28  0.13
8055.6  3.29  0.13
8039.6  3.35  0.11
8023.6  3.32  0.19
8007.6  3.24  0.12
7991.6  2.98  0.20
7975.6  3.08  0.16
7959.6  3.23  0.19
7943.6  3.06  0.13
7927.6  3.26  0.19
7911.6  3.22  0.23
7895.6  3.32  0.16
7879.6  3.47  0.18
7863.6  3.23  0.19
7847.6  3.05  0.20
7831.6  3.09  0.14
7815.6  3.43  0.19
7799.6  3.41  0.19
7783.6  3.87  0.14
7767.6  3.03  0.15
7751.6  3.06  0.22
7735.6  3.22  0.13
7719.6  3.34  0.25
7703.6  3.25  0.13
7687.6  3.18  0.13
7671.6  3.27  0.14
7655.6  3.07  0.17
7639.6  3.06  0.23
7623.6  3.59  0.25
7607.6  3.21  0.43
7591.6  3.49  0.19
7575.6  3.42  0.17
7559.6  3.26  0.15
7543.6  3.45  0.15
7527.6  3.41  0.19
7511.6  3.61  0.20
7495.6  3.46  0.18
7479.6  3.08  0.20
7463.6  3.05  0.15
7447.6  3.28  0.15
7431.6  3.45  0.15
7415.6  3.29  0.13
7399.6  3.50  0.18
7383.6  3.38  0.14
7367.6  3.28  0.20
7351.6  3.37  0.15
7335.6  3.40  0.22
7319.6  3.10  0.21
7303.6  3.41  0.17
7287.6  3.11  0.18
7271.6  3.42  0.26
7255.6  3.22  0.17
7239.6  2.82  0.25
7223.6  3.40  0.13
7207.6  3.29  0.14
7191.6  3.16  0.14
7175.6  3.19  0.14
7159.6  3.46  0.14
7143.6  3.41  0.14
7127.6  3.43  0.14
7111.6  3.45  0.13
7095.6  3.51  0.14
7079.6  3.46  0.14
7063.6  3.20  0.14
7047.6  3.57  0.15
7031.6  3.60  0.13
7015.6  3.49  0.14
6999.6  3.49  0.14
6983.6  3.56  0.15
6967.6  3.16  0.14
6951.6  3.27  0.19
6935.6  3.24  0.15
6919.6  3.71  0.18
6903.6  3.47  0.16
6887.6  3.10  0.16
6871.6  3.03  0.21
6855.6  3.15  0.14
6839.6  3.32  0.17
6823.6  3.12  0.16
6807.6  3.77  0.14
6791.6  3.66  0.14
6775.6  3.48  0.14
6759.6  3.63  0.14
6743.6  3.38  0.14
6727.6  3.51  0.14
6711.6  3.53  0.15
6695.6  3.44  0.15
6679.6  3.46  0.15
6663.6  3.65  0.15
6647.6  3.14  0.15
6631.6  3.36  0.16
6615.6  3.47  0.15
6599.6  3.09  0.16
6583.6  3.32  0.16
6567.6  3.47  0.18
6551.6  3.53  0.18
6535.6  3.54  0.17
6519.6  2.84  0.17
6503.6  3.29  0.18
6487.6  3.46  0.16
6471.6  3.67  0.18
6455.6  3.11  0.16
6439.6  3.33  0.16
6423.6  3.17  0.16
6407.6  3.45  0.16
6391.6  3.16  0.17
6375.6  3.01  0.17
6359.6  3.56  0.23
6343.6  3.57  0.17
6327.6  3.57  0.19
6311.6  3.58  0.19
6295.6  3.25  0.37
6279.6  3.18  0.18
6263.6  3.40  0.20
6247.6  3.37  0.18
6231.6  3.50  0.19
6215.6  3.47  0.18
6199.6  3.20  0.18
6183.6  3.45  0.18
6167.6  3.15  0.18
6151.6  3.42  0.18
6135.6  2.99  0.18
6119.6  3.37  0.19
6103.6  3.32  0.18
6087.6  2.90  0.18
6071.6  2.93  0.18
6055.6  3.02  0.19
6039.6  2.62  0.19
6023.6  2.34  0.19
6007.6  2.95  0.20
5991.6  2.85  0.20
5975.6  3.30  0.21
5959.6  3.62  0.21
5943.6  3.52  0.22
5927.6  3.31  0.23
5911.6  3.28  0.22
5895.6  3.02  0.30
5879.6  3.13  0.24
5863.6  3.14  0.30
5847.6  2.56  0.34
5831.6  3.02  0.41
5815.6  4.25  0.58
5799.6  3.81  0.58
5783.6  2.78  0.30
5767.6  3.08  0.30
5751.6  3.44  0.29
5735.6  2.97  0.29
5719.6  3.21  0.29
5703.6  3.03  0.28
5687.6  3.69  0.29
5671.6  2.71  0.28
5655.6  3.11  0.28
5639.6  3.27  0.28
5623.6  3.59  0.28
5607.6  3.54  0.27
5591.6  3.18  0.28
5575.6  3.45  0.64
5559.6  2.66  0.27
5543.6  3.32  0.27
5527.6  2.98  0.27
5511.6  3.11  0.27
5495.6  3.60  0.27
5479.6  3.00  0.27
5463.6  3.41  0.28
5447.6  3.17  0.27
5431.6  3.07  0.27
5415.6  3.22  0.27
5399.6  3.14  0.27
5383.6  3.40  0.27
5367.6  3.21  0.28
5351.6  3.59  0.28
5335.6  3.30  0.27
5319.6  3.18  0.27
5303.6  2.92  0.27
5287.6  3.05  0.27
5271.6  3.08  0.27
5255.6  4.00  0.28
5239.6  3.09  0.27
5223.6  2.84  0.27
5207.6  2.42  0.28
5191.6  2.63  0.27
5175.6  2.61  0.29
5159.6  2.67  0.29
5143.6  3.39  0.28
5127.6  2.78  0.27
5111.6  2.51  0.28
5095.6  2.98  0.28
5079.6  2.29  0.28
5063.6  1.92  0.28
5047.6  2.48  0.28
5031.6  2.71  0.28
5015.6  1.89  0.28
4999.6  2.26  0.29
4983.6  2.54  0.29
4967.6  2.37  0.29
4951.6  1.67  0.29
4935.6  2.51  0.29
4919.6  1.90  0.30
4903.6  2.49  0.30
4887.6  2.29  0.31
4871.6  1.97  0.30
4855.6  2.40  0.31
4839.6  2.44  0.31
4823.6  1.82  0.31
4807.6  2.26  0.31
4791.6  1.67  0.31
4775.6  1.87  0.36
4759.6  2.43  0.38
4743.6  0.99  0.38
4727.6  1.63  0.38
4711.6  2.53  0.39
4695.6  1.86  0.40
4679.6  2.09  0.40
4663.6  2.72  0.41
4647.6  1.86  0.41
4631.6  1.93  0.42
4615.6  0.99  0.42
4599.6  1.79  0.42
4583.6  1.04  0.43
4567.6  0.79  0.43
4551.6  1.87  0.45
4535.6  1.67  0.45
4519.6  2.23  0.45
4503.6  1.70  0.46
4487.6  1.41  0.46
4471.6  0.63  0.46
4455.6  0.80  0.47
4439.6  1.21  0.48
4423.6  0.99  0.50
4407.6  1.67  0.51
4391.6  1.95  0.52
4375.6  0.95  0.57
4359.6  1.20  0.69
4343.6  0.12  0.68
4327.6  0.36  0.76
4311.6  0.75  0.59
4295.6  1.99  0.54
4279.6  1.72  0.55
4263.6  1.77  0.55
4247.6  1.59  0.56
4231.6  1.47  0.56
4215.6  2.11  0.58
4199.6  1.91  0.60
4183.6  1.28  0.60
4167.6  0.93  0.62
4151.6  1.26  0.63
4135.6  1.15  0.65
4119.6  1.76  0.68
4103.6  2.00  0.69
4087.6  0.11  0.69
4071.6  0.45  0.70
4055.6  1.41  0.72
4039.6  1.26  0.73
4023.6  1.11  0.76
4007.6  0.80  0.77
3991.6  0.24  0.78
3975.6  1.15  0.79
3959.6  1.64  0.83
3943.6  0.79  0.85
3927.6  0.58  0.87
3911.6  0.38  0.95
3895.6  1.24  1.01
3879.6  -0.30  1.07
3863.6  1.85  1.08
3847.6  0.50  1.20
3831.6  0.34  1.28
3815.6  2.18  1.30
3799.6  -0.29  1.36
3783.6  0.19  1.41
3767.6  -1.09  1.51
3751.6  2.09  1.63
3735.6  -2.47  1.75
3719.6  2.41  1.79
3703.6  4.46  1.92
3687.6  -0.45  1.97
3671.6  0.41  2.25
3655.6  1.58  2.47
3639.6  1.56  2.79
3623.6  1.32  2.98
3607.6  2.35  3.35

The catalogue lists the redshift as 0.16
